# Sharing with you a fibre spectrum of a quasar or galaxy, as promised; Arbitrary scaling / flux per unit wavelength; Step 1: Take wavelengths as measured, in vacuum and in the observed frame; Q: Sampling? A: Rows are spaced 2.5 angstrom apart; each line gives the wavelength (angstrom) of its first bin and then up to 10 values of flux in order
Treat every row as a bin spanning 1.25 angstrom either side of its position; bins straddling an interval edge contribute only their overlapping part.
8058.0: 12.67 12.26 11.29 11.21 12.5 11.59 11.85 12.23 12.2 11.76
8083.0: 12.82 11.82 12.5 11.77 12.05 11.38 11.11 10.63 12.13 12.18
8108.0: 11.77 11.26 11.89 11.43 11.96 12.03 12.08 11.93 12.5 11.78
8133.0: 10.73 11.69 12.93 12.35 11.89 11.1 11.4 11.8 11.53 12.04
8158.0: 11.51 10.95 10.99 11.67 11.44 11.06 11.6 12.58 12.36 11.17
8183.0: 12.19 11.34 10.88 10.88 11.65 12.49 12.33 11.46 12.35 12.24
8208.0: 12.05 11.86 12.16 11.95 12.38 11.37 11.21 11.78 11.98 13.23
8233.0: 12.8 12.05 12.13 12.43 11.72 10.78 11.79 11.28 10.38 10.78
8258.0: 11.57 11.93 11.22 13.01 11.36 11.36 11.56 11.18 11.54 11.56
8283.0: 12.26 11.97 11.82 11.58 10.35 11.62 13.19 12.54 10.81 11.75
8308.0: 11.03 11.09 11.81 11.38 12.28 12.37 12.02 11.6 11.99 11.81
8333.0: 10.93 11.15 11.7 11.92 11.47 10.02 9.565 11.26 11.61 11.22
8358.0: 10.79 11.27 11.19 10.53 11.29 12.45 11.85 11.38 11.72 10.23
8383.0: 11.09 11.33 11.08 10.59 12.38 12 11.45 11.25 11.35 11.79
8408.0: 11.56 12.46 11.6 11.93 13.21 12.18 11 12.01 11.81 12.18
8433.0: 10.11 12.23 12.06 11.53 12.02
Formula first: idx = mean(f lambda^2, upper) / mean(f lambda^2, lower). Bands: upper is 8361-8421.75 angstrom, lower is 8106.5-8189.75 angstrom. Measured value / 1.1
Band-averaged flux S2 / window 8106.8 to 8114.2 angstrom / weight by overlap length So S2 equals 11.6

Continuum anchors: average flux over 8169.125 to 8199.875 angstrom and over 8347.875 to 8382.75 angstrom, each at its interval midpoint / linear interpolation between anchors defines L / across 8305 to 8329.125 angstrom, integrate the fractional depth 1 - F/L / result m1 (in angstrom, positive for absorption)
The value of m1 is -0.8 angstrom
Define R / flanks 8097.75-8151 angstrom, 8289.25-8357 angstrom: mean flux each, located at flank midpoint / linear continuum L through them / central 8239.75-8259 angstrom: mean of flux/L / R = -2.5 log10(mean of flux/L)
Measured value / 0.03 mag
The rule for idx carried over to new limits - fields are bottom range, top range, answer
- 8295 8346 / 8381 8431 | 1.02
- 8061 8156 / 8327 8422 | 1.03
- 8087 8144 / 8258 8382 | 1.02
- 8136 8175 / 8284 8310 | 1.04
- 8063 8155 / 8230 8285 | 1.03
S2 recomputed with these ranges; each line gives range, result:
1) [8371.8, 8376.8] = 11.6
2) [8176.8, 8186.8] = 11.8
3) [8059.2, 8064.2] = 11.8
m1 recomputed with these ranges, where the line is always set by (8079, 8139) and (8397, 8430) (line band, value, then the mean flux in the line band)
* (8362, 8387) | 1.1 angstrom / 11.3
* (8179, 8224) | 0.2 angstrom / 11.8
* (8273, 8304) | 0.3 angstrom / 11.7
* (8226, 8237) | -0.6 angstrom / 12.5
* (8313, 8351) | 1.2 angstrom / 11.4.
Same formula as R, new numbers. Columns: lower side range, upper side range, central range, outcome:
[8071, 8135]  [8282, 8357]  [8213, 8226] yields -0.01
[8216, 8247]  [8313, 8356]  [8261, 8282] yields 0.01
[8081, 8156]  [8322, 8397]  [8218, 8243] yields -0.05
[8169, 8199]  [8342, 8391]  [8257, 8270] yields -0.03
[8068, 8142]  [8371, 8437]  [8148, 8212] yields 0.01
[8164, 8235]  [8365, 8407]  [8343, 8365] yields 0.06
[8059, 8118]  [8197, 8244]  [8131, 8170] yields 0.03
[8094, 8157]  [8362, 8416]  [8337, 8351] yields 0.05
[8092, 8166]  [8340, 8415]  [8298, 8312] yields -0.02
